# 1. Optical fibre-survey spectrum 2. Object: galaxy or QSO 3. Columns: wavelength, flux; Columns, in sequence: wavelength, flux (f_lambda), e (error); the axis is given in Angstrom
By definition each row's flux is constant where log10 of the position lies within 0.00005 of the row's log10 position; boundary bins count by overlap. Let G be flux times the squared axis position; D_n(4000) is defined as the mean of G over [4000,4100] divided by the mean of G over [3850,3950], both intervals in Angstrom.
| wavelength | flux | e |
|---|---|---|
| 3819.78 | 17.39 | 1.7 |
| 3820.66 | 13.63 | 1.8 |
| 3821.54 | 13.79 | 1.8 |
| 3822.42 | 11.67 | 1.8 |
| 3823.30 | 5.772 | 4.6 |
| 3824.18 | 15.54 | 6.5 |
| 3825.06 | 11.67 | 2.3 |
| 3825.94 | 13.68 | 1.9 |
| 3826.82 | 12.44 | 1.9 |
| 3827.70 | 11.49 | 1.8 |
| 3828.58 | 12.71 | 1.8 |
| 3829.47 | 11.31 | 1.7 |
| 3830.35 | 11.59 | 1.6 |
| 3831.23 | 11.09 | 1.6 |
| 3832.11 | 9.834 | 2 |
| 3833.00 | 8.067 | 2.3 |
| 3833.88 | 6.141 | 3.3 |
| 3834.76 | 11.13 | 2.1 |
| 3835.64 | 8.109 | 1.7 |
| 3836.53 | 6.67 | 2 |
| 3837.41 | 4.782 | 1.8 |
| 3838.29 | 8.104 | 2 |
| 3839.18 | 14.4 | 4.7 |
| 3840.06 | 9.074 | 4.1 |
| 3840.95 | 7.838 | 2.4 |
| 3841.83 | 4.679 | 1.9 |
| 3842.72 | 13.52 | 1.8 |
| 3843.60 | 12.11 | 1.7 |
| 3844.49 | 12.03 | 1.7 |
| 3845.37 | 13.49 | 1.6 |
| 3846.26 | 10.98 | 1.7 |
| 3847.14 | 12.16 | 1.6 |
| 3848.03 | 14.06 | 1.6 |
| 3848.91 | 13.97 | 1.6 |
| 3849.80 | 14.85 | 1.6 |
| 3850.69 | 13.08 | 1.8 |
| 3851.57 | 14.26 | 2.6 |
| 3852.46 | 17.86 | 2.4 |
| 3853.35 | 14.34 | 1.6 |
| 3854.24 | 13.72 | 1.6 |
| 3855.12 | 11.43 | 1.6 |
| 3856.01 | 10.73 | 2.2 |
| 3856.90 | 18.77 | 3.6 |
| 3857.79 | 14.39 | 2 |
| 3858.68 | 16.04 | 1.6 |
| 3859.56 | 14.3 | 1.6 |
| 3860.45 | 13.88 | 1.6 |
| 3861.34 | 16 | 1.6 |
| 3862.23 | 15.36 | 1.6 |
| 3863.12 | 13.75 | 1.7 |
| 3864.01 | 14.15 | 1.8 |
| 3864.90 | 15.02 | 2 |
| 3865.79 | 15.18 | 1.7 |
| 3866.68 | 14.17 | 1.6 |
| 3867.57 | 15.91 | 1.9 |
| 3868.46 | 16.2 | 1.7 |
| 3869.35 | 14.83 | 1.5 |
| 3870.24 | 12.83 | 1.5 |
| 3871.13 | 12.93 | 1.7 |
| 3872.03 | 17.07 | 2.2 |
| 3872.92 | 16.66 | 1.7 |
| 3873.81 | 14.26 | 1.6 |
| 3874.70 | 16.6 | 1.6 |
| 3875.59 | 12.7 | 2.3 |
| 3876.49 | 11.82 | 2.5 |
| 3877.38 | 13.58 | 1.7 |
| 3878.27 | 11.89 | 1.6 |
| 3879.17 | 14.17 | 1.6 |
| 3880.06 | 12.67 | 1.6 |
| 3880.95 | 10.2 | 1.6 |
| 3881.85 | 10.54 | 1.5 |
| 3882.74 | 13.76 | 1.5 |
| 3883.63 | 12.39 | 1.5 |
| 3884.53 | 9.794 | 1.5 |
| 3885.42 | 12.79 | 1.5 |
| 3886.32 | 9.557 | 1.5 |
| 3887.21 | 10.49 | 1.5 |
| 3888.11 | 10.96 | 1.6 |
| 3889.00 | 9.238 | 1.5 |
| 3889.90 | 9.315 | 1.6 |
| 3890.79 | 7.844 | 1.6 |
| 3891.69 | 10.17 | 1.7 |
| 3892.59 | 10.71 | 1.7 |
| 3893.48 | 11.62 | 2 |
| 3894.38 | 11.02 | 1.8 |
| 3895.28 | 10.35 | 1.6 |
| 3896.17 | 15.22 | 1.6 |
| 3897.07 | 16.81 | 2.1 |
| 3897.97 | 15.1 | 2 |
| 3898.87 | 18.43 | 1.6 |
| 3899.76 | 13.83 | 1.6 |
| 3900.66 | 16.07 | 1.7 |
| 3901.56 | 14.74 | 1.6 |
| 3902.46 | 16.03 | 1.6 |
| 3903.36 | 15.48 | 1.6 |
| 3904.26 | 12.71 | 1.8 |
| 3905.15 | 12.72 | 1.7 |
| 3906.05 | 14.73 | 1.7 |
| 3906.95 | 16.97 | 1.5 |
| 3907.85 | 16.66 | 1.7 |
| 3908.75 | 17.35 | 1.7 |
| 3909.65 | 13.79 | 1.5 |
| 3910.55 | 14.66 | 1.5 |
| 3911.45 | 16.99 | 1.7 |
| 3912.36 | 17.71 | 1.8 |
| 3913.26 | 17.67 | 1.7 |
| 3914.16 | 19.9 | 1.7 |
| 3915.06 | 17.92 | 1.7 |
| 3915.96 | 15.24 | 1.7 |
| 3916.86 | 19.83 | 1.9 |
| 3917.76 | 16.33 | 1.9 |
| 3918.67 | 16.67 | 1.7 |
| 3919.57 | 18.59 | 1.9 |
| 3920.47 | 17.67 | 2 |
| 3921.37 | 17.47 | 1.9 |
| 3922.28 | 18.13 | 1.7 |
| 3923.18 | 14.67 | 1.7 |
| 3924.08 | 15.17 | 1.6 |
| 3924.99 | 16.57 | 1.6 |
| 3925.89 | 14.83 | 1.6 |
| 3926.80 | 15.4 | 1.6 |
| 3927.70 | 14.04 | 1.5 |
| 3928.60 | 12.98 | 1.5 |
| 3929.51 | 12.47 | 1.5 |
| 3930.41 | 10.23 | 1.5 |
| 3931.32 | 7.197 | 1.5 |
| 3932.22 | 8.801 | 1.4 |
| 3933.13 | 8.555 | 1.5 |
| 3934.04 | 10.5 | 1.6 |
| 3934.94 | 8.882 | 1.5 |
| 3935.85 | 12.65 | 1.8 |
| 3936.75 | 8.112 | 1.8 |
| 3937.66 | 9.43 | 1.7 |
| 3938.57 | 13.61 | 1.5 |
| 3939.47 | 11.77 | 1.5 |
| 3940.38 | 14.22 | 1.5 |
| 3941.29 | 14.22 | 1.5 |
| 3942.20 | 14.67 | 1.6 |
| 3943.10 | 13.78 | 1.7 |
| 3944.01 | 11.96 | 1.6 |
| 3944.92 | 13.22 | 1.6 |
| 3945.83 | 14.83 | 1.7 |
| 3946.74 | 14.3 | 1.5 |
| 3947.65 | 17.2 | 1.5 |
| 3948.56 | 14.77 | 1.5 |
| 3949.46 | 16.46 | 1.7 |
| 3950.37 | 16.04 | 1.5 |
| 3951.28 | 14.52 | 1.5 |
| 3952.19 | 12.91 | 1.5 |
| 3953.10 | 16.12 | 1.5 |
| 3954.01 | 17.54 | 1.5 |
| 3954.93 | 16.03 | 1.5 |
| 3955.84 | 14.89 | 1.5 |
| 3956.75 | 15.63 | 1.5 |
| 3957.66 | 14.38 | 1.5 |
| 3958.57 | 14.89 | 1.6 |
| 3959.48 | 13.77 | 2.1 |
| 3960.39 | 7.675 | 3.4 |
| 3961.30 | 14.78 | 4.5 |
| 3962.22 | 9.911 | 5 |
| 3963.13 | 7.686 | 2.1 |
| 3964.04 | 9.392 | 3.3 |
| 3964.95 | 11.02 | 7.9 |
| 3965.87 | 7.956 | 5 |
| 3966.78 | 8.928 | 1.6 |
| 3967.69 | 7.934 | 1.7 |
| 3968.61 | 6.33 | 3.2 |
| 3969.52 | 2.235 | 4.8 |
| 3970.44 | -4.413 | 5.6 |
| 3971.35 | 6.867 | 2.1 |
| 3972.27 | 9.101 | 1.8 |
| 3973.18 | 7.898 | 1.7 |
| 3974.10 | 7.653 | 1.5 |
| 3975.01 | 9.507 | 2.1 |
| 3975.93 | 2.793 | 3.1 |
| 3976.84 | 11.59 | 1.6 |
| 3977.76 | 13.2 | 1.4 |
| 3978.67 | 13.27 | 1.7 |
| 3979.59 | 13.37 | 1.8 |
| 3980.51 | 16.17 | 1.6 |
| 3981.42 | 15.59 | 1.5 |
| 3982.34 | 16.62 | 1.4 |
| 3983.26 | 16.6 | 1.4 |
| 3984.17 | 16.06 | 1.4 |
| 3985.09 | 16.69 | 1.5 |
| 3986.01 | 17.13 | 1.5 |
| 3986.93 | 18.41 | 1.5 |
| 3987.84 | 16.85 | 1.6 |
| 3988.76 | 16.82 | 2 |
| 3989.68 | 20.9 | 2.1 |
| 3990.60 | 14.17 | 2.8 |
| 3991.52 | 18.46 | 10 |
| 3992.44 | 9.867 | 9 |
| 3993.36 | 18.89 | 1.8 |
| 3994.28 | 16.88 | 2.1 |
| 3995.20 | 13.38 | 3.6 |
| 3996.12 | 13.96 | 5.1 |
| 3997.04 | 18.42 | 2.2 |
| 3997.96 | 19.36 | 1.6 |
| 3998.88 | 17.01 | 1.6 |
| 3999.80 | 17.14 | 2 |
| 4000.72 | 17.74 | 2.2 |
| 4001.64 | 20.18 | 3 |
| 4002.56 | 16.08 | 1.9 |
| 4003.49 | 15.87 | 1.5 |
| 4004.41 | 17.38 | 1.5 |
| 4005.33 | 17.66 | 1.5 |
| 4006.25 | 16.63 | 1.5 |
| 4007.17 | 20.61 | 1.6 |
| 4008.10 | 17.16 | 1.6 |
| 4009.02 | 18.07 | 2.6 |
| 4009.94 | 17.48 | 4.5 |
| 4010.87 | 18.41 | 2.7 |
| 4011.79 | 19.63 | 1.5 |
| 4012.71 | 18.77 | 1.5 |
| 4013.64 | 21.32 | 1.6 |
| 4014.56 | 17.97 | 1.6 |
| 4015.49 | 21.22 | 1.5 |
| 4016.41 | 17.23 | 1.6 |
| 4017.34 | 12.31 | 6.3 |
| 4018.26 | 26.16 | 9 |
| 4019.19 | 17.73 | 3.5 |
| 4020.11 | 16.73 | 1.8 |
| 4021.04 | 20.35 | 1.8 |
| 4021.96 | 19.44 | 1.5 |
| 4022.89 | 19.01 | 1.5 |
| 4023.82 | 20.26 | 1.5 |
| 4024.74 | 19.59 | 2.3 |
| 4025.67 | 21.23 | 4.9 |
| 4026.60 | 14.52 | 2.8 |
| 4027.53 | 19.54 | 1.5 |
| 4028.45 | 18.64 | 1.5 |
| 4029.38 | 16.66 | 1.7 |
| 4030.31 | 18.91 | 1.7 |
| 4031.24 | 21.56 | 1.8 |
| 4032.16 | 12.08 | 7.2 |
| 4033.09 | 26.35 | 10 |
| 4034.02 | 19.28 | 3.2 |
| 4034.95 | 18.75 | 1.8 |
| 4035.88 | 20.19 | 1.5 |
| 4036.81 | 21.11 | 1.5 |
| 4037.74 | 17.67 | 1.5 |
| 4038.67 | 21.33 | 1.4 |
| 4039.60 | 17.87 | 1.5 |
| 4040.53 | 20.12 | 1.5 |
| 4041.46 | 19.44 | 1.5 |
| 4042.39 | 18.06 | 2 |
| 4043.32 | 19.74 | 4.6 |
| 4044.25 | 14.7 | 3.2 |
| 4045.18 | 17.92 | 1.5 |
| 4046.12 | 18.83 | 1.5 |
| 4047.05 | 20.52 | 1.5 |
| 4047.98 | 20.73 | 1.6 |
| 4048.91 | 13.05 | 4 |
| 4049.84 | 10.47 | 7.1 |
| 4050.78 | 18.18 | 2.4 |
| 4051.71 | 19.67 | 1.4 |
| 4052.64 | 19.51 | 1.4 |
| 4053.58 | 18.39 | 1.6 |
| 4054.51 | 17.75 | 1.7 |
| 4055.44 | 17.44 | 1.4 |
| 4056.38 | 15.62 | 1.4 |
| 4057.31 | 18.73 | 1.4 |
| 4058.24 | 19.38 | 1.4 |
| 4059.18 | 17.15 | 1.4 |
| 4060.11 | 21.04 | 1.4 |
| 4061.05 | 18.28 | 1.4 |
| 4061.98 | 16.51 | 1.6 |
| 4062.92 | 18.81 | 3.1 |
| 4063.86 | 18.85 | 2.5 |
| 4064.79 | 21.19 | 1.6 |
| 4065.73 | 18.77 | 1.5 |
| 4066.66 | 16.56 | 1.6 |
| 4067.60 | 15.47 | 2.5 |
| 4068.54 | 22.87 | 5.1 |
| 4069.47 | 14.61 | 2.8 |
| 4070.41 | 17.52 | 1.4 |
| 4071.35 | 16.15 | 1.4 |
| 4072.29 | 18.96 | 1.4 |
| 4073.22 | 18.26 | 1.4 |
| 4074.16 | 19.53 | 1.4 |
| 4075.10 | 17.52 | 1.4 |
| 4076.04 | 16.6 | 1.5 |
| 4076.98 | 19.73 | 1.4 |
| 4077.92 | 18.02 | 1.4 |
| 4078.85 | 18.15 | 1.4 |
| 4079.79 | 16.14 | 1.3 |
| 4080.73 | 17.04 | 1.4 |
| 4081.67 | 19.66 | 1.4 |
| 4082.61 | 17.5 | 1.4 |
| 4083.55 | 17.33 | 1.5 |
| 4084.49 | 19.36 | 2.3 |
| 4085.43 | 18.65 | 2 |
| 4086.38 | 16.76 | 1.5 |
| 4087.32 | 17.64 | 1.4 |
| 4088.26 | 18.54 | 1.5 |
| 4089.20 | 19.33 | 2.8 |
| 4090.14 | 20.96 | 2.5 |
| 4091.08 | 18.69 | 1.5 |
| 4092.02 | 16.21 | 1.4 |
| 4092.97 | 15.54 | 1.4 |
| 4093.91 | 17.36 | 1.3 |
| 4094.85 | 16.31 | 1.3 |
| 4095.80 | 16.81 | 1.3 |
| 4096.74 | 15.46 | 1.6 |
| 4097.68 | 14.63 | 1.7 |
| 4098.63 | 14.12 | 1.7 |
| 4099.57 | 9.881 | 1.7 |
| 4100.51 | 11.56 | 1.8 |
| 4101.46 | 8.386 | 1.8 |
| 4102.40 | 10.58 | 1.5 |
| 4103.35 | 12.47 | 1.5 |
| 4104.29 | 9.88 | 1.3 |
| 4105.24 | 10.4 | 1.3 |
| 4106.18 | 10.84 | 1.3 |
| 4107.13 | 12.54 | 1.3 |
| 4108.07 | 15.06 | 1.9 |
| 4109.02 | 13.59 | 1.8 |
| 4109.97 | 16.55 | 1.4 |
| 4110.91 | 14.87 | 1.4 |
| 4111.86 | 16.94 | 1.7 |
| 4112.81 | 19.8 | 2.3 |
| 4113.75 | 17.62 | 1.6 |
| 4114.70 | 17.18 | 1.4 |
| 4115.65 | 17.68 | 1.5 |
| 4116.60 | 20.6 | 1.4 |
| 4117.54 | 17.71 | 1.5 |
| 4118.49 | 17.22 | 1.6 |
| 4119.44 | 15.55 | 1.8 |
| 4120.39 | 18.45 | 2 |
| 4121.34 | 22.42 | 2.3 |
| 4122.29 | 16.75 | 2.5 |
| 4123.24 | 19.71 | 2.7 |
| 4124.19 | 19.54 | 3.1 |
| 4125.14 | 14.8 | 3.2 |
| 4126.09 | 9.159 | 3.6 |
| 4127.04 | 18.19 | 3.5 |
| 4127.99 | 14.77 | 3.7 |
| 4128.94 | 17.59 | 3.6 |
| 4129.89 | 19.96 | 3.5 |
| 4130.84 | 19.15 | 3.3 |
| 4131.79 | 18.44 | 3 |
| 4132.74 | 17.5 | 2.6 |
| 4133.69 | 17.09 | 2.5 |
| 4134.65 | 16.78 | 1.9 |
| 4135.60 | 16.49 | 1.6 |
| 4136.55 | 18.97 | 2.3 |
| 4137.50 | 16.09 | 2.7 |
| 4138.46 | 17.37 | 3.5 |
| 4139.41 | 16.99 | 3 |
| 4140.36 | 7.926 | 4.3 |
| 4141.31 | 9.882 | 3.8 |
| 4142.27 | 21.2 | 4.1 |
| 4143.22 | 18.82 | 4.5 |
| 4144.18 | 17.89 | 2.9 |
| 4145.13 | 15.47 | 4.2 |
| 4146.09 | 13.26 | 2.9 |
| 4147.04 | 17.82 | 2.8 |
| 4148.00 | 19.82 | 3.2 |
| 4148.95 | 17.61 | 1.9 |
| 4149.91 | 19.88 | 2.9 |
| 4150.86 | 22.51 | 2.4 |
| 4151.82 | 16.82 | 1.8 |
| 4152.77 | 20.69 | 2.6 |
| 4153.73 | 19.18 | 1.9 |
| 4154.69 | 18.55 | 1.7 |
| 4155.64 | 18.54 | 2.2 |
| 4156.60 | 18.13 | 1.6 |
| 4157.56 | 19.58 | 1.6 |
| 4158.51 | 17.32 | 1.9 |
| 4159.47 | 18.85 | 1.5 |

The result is 1.40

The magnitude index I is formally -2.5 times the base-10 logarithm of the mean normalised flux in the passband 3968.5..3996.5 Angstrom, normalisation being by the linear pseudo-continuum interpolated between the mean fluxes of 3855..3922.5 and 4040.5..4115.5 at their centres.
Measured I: 0.22 mag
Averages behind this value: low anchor 14.3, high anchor 16.9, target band 12.8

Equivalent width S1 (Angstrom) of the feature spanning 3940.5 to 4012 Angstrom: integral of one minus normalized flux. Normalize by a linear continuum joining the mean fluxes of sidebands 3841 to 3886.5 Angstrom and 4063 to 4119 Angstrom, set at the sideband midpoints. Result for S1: 4.8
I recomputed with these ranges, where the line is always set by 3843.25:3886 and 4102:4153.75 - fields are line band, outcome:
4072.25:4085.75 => -0.132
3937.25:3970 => 0.167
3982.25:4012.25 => -0.132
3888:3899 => 0.185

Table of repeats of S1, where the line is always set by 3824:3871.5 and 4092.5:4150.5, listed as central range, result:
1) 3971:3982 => 2.7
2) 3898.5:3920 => -4.8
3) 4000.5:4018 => -4.2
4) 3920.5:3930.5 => -1.1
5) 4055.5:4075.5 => -3.8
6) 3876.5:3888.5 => 1.1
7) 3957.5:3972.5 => 5.8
